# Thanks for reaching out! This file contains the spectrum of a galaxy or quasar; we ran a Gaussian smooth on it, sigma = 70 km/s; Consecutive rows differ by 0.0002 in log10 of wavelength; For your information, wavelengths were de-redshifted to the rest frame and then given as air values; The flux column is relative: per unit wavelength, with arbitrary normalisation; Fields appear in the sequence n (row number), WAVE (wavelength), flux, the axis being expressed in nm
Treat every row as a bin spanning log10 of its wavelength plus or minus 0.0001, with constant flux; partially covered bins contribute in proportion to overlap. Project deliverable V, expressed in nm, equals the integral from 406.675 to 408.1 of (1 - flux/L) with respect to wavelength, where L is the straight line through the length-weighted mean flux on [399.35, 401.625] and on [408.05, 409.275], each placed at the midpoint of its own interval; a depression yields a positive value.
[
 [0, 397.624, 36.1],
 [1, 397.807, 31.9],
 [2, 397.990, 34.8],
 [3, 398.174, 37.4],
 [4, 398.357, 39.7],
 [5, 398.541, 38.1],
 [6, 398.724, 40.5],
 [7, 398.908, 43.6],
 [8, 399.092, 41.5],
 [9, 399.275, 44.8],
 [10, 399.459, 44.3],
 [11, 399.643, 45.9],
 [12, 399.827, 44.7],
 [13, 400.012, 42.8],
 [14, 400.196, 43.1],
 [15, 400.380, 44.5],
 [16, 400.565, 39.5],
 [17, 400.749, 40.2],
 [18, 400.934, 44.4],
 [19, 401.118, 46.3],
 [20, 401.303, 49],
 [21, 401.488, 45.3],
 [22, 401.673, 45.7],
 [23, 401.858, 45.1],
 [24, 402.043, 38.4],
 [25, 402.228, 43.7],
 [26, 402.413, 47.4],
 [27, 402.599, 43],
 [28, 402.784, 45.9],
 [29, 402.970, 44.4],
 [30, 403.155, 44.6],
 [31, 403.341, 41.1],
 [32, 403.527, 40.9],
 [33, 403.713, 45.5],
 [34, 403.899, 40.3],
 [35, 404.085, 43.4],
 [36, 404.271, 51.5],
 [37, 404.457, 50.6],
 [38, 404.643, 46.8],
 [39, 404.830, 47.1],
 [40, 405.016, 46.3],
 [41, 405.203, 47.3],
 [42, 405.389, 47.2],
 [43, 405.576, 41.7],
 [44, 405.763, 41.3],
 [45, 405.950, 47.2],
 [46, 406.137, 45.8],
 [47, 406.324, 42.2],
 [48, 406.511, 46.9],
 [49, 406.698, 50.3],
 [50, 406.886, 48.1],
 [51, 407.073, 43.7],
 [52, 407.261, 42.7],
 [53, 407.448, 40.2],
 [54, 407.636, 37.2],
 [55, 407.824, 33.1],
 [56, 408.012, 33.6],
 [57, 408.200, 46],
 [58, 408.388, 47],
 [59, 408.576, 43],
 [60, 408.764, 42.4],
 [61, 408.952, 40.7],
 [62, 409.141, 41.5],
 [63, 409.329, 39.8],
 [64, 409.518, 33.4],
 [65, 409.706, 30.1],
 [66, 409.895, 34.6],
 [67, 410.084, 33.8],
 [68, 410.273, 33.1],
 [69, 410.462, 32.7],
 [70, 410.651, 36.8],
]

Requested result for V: 0.08 nm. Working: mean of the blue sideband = 44.2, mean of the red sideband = 42.9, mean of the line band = 40.7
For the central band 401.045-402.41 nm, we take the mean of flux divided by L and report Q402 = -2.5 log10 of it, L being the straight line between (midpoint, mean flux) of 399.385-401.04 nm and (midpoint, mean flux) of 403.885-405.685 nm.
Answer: -0.02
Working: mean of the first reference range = 43.3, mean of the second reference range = 46.4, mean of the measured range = 44.9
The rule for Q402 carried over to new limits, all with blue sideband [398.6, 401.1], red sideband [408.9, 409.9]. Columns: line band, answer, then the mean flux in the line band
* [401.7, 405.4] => -0.11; 45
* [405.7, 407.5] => -0.17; 45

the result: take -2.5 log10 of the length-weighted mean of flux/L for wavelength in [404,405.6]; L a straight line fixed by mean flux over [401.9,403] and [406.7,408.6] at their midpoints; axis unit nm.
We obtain -0.10 mag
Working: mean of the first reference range 43.8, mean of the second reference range 41.8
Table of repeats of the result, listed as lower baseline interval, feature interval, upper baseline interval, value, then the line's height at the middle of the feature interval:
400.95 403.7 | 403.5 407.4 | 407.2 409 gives -0.08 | 42.3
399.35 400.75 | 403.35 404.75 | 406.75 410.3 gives -0.10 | 41.5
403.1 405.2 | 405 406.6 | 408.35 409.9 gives -0.04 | 43.3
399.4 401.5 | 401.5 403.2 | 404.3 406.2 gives 0.02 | 45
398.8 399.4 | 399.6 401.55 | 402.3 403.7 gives -0.01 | 43.6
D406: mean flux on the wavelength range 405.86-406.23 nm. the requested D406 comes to 46.5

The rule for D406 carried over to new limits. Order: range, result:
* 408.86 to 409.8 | 37.1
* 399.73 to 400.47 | 43.8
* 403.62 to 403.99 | 42.9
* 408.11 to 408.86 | 44.6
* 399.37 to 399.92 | 44.9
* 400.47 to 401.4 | 43.9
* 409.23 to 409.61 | 36.7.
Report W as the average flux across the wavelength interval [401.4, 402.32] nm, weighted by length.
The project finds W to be 43.6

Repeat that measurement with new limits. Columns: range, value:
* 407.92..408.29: 39.8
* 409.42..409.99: 32.7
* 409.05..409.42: 40.7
